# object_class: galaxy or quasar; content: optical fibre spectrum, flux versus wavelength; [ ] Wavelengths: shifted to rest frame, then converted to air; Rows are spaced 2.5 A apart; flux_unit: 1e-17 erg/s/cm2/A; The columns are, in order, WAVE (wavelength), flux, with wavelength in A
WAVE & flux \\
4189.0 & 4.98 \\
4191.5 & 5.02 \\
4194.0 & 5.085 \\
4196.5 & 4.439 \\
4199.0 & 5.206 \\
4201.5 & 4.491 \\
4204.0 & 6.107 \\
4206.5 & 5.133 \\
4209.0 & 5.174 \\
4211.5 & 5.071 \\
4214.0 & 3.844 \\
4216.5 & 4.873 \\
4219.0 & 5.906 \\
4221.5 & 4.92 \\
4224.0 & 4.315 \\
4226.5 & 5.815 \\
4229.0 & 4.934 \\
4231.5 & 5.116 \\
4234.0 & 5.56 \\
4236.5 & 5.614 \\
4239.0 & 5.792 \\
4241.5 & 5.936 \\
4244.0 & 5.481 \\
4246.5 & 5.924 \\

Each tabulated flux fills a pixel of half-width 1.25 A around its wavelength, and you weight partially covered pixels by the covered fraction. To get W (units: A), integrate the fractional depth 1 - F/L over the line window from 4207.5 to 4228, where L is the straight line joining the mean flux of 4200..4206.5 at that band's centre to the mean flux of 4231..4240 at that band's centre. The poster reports 1.5 A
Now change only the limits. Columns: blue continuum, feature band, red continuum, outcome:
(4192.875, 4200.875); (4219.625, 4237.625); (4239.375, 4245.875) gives 0.90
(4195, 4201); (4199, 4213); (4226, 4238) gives -0.68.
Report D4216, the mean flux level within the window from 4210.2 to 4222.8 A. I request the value 4.92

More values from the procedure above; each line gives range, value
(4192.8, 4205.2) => 5.06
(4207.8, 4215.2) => 4.7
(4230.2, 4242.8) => 5.6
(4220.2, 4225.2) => 4.63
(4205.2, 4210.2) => 5.16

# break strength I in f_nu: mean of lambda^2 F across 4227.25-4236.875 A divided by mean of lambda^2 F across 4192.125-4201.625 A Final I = 1.11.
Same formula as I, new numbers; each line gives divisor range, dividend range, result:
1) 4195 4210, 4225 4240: 1.09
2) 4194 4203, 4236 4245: 1.21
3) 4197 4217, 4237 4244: 1.18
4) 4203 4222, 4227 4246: 1.09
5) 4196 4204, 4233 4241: 1.17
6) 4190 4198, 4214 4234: 1.06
